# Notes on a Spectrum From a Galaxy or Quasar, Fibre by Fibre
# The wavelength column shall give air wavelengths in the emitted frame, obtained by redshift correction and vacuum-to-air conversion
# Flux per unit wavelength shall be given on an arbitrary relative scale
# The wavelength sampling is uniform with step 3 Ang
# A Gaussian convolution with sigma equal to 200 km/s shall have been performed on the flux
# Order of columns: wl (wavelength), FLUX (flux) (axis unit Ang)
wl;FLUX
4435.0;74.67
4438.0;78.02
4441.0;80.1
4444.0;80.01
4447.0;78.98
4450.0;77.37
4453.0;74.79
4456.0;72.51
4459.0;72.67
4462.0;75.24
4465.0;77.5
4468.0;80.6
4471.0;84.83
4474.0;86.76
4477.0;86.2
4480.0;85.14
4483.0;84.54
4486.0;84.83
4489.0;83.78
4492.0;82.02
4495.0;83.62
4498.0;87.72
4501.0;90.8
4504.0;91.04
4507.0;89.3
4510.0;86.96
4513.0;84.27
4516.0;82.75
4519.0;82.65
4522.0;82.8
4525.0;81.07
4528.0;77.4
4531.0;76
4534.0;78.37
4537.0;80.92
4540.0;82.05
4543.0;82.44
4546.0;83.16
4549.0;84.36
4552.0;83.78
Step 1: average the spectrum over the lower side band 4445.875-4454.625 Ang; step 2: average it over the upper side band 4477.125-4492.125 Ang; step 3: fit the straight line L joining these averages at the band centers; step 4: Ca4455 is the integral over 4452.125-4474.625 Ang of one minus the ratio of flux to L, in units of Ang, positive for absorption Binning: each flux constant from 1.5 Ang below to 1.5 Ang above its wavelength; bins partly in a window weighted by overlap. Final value 0.6 Ang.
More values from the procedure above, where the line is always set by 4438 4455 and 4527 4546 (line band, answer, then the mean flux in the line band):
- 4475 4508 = -3.04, 86.2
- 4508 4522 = -0.84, 84.2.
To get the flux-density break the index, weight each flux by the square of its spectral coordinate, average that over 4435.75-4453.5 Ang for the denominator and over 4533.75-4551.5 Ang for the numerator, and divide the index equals 1.10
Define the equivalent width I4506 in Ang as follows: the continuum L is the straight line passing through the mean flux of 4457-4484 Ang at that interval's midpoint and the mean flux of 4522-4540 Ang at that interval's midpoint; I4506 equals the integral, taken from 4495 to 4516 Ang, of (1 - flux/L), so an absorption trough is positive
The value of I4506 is -1.9 Ang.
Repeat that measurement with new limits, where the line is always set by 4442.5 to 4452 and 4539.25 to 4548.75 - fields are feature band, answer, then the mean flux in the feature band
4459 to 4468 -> 0.3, 76.5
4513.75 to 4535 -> 0.4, 80.3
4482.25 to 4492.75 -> -0.5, 83.9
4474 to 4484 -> -0.7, 85.6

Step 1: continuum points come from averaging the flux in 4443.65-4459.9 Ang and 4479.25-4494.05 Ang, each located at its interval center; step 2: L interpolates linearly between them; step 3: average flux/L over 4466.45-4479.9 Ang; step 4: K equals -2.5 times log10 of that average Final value -0.05 mag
